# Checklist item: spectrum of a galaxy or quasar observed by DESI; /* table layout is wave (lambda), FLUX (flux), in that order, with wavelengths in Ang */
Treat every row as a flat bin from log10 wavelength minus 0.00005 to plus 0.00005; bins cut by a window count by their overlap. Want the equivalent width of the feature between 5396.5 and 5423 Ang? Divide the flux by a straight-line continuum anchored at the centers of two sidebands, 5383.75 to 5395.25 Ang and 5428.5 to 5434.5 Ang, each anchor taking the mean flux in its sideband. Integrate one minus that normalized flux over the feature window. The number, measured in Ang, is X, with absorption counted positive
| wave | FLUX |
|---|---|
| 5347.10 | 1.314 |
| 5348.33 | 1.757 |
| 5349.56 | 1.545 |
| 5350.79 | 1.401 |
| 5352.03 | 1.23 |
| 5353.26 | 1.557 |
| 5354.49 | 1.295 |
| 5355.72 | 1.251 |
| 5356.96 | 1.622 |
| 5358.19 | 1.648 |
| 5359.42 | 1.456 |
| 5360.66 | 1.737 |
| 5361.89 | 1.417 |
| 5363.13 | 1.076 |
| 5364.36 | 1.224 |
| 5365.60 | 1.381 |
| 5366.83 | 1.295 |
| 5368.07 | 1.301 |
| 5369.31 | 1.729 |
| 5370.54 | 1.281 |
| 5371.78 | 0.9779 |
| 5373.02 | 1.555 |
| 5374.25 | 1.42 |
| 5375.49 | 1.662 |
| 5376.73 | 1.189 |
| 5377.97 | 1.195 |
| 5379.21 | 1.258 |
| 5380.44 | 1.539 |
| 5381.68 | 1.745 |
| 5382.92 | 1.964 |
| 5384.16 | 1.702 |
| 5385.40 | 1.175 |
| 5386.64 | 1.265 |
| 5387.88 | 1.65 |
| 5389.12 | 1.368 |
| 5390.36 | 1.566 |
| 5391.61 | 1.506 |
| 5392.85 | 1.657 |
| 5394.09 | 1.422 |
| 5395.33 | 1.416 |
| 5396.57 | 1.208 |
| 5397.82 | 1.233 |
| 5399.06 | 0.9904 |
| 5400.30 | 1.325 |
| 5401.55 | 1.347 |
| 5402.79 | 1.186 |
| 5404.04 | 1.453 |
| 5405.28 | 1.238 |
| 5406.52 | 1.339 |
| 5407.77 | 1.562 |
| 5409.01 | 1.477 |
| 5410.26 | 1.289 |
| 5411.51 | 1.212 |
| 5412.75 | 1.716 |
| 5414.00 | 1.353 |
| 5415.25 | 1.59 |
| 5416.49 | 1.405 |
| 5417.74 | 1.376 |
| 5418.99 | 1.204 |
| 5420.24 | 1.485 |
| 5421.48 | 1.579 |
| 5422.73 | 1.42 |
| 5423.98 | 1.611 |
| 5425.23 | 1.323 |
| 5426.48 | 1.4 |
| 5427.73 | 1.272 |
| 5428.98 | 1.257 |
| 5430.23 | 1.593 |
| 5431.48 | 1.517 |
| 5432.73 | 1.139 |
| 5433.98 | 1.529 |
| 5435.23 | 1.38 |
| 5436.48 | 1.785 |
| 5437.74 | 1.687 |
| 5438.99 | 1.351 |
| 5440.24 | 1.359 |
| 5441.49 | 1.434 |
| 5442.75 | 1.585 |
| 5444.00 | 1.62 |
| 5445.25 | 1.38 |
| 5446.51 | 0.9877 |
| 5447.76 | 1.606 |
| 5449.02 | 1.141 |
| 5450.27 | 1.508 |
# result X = 1.4 Ang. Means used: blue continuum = 1.47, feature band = 1.37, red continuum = 1.41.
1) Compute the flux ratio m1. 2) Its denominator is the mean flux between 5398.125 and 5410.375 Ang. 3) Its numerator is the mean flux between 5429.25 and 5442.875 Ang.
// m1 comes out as 1.12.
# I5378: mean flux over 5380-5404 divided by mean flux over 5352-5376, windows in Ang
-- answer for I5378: 1.02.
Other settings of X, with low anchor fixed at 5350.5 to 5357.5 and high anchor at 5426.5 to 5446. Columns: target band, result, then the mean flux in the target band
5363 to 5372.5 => 0.70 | 1.3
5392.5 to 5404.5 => 0.92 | 1.31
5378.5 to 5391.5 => -0.98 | 1.52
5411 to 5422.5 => 0.01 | 1.44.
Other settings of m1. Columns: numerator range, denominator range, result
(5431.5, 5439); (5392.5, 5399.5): 1.13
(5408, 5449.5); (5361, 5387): 1.02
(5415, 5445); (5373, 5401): 1.01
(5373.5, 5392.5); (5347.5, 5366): 1.03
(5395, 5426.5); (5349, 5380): 0.99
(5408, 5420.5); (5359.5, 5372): 1.04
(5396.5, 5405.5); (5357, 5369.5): 0.88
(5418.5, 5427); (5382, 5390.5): 0.94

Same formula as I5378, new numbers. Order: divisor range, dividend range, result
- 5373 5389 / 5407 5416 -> 0.98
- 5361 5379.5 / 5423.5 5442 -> 1.08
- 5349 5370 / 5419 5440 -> 1.02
